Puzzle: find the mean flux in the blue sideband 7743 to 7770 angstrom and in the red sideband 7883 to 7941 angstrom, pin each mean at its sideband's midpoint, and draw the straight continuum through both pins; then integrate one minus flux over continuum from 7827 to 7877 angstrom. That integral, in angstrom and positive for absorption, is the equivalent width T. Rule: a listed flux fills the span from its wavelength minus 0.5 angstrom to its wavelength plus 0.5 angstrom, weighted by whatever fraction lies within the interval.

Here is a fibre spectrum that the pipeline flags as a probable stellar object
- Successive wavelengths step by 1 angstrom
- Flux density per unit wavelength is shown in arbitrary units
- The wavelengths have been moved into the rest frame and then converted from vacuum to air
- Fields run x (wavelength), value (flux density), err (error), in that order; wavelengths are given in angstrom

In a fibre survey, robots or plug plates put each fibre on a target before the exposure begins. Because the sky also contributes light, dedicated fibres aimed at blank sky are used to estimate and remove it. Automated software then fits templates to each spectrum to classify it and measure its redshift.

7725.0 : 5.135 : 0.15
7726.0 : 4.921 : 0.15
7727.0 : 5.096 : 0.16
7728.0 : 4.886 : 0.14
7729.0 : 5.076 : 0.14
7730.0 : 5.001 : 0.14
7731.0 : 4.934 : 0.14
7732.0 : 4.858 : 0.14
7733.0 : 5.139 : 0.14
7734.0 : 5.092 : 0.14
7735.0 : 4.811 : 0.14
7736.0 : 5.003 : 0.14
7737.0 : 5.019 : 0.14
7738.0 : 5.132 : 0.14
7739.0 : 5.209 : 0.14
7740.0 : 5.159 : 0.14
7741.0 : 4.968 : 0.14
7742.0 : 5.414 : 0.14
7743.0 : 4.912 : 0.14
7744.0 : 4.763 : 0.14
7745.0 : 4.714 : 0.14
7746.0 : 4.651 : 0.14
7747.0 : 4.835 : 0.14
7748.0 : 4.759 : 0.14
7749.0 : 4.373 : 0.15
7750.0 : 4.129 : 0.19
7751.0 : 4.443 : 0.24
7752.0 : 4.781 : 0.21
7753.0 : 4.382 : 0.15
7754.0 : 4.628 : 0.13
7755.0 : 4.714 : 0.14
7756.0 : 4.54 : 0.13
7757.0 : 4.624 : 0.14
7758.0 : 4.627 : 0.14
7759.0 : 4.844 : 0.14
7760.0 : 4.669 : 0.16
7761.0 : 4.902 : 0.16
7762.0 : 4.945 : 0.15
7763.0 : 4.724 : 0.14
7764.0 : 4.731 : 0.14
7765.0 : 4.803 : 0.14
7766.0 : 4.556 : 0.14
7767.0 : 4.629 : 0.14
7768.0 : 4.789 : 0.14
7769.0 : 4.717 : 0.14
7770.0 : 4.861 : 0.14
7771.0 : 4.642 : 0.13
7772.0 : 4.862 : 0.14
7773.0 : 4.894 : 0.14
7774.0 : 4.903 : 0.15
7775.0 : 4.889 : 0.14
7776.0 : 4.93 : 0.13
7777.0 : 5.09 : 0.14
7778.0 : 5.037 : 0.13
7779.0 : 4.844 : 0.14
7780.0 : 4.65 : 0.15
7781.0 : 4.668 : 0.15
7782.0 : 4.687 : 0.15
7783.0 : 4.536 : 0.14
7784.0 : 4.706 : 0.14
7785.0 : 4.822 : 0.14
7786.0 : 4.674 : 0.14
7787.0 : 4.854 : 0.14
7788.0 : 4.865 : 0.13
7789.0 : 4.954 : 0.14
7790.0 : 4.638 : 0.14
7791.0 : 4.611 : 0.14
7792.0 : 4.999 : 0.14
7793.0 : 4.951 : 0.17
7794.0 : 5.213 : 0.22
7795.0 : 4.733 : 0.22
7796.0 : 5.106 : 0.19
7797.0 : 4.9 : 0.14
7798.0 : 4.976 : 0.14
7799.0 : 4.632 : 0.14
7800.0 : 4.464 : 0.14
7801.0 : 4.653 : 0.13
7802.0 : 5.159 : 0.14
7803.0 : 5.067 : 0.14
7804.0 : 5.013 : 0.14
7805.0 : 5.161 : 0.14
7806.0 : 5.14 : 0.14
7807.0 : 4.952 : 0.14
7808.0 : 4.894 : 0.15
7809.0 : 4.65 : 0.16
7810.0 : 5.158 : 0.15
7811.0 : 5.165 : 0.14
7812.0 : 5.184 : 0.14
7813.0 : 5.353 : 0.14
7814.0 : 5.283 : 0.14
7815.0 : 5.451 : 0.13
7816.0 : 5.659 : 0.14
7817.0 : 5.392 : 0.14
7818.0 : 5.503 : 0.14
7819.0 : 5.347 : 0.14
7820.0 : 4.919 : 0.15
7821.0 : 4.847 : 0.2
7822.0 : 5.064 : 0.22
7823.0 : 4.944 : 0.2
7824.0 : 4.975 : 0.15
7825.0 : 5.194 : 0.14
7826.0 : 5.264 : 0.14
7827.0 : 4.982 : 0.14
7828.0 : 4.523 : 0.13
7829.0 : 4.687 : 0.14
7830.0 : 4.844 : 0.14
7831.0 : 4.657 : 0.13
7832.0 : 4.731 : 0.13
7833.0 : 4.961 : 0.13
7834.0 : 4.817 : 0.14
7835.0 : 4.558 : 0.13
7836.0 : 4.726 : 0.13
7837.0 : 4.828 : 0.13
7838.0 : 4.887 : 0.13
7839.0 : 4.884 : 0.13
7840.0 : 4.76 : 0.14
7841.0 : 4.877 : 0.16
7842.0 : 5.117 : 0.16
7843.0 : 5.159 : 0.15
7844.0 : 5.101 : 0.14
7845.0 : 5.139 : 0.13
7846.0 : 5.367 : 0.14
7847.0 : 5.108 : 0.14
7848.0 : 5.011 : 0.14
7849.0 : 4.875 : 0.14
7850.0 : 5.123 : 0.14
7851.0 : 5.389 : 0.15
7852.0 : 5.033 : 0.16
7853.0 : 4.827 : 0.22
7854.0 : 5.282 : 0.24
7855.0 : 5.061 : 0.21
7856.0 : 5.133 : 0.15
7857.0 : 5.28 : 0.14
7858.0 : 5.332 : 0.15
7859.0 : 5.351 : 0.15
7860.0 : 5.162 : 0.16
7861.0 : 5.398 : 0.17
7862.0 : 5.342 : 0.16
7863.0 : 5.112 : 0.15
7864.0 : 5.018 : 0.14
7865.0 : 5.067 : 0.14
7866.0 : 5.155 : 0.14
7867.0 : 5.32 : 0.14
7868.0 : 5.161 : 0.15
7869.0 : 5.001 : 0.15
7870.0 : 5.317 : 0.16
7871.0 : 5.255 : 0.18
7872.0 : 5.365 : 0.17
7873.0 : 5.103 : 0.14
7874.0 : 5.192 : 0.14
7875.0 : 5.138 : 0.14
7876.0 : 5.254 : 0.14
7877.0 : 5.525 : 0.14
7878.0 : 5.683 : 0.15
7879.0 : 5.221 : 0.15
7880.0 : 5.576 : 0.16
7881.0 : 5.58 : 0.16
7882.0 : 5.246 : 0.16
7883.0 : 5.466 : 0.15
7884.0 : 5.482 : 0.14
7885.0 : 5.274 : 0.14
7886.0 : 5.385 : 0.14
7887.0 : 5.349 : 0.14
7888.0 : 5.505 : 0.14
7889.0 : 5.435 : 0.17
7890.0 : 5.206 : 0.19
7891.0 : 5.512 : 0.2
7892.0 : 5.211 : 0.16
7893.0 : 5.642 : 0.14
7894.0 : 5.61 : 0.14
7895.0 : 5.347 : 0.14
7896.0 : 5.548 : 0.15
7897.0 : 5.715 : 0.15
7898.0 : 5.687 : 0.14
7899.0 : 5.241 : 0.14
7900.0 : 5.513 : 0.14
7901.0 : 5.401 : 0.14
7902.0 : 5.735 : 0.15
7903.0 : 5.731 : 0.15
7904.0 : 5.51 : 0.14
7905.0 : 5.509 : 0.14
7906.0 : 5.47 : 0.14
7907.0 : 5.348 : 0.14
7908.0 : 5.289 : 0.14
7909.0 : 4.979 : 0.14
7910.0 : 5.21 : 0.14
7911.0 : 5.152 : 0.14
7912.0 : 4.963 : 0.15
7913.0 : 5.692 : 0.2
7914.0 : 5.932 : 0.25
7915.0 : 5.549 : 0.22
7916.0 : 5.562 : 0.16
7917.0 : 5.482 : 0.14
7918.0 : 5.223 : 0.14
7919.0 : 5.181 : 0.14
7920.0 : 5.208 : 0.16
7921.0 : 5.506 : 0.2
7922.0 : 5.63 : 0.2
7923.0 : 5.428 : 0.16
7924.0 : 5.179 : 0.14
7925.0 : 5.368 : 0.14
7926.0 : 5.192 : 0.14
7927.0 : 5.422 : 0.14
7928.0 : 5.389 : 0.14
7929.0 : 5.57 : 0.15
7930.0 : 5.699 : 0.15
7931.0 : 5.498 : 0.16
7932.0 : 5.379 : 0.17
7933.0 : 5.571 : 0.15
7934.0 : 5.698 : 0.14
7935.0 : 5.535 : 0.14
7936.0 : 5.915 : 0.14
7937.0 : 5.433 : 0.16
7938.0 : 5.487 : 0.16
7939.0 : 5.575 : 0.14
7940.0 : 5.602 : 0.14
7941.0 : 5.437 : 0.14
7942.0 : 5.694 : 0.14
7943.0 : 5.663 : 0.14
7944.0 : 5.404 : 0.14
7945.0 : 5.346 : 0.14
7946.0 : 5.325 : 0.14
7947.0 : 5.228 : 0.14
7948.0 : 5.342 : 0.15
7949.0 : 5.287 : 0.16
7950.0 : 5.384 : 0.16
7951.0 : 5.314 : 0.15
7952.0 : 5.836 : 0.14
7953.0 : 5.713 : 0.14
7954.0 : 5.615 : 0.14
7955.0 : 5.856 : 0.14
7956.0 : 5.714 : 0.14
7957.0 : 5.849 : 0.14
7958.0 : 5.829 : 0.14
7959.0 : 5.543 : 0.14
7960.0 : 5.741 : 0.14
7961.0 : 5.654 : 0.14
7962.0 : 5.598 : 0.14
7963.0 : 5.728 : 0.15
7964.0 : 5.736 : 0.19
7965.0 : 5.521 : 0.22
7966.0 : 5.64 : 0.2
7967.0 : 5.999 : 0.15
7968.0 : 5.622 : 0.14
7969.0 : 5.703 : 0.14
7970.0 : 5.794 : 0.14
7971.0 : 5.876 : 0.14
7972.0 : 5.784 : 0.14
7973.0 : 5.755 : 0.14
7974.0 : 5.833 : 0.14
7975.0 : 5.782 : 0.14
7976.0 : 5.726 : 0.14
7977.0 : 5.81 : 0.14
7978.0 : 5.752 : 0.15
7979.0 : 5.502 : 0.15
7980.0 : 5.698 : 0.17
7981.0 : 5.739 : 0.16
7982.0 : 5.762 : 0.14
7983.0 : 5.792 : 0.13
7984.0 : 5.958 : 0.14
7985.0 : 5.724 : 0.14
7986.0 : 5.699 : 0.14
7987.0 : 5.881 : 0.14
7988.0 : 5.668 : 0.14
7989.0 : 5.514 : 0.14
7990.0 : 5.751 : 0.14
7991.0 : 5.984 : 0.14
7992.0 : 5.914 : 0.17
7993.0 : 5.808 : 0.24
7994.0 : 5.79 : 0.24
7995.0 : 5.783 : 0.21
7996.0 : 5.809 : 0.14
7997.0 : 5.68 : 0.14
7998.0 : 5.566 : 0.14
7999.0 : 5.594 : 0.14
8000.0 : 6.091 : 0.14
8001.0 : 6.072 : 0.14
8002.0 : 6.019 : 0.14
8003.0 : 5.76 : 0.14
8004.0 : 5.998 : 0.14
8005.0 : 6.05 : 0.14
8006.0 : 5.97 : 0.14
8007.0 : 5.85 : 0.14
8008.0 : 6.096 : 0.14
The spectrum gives 0.9 angstrom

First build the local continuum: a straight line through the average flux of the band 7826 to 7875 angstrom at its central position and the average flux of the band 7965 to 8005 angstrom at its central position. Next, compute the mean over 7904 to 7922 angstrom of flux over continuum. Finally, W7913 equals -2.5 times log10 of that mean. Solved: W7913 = 0.00 mag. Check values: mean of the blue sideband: 5.05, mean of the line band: 5.38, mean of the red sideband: 5.79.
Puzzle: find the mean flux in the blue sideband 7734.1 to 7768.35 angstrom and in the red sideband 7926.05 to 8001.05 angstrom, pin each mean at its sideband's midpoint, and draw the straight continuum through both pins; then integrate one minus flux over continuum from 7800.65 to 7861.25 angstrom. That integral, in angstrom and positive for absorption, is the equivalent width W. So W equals 0.61 angstrom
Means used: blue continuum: 4.77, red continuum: 5.66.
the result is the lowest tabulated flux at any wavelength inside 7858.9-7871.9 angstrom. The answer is 5.001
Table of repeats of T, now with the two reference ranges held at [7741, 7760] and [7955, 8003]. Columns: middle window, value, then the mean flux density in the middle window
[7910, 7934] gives 0.3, 5.43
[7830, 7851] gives 0.7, 4.94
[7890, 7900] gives -0.2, 5.49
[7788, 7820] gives -0.7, 5.04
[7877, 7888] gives -0.3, 5.43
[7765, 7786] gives 0.1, 4.78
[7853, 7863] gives -0.1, 5.23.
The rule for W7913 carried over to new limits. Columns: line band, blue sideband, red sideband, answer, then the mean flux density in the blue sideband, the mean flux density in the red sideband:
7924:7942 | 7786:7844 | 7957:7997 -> 0.01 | 4.97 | 5.75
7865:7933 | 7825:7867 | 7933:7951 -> -0.02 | 5.03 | 5.49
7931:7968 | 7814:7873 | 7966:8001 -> 0.00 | 5.08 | 5.77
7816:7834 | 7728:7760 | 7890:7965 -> 0.02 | 4.82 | 5.5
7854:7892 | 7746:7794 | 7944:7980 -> -0.01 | 4.74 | 5.65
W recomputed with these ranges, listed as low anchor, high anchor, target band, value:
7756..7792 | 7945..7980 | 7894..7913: -0.15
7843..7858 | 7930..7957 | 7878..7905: -0.81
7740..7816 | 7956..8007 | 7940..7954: 0.37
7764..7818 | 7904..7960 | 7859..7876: 0.07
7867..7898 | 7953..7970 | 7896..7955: 0.97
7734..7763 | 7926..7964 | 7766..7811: 0.83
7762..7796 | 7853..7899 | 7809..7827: -0.64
